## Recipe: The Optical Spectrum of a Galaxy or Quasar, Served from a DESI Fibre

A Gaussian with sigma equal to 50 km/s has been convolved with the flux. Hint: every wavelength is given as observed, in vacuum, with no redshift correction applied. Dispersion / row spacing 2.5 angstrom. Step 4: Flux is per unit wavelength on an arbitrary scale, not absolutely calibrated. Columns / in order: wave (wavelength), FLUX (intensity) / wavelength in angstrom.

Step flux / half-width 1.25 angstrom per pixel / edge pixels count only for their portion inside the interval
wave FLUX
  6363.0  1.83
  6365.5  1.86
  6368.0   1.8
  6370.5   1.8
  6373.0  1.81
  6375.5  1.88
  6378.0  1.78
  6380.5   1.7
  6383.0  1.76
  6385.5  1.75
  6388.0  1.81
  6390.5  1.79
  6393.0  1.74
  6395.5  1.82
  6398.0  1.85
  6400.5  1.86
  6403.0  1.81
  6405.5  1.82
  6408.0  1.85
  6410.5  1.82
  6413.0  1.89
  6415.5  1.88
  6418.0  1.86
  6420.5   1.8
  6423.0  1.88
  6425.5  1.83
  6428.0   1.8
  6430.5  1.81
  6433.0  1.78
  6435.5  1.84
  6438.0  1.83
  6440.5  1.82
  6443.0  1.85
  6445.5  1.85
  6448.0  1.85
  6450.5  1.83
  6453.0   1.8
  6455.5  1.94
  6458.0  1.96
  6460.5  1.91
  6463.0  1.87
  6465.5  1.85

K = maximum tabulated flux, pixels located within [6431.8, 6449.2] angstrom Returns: 1.85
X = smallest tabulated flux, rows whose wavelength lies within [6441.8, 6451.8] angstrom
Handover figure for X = 1.83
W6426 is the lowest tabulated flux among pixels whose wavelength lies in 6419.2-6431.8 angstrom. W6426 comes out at 1.8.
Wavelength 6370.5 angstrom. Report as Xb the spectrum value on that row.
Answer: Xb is 1.8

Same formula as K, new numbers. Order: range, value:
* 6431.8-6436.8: 1.84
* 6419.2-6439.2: 1.88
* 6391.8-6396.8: 1.82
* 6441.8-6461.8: 1.96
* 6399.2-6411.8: 1.86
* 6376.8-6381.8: 1.78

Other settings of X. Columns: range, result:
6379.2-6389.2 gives 1.7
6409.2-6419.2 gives 1.82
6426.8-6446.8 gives 1.78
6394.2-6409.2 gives 1.81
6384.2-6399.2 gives 1.74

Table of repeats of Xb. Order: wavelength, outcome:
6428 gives 1.8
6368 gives 1.8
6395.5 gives 1.82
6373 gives 1.81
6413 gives 1.89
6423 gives 1.88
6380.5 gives 1.7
